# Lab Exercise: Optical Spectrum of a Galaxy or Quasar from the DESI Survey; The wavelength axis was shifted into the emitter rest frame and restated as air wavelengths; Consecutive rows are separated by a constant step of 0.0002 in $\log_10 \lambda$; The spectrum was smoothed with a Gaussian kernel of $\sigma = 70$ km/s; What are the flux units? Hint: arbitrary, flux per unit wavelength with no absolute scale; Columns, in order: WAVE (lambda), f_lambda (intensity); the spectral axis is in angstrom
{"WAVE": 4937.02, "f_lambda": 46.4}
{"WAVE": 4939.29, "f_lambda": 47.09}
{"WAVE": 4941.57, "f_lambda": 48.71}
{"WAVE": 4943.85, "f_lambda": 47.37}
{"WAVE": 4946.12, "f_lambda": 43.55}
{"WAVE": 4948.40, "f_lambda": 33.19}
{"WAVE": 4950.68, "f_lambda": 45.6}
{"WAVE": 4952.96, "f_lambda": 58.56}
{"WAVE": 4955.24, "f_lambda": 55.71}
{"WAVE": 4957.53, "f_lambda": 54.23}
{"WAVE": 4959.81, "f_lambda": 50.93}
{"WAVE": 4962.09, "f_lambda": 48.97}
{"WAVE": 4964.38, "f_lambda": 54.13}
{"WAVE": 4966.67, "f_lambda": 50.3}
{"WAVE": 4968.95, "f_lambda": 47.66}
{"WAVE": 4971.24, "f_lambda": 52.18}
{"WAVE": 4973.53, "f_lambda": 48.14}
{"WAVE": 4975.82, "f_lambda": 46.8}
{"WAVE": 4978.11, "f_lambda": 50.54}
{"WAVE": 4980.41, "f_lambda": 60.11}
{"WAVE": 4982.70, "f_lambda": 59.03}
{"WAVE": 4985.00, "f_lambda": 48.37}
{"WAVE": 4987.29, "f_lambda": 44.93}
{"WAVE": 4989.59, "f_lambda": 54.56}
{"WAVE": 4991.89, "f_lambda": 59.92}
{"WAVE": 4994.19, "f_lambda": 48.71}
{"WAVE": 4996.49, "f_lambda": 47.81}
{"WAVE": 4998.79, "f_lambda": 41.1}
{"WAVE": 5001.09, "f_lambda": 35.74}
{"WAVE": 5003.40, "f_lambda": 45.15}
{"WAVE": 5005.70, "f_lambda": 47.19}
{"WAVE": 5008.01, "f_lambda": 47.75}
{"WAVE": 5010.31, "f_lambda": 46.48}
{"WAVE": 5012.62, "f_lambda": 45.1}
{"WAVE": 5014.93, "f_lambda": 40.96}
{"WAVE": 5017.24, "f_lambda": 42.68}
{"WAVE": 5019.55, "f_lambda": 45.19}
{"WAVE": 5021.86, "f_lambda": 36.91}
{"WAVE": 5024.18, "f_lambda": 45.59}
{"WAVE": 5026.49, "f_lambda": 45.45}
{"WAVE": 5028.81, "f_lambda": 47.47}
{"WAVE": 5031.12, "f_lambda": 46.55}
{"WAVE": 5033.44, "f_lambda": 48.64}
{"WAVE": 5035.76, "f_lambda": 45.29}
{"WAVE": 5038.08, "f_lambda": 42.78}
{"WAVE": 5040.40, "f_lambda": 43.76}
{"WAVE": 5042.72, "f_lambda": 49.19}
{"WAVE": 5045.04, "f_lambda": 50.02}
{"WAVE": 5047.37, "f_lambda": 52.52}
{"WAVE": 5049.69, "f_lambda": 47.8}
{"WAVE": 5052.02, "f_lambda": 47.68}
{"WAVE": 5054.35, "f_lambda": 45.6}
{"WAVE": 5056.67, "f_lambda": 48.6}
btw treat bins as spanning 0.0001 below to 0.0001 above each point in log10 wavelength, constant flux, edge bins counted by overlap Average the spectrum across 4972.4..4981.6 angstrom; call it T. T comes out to 51.4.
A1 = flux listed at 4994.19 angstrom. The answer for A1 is 48.71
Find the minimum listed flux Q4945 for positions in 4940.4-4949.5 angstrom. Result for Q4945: 33.19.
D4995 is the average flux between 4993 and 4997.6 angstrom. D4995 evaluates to 48.4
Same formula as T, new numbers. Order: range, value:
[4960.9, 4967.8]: 51.1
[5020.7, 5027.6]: 42.6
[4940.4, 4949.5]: 43.2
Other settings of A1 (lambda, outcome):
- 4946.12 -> 43.55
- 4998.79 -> 41.1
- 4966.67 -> 50.3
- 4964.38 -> 54.13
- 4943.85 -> 47.37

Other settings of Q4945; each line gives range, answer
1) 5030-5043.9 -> 42.78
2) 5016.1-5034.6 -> 36.91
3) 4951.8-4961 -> 50.93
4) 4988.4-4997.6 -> 47.81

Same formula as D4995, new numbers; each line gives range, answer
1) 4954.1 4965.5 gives 52.8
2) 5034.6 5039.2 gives 44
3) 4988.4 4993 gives 57.1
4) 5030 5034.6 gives 47.6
